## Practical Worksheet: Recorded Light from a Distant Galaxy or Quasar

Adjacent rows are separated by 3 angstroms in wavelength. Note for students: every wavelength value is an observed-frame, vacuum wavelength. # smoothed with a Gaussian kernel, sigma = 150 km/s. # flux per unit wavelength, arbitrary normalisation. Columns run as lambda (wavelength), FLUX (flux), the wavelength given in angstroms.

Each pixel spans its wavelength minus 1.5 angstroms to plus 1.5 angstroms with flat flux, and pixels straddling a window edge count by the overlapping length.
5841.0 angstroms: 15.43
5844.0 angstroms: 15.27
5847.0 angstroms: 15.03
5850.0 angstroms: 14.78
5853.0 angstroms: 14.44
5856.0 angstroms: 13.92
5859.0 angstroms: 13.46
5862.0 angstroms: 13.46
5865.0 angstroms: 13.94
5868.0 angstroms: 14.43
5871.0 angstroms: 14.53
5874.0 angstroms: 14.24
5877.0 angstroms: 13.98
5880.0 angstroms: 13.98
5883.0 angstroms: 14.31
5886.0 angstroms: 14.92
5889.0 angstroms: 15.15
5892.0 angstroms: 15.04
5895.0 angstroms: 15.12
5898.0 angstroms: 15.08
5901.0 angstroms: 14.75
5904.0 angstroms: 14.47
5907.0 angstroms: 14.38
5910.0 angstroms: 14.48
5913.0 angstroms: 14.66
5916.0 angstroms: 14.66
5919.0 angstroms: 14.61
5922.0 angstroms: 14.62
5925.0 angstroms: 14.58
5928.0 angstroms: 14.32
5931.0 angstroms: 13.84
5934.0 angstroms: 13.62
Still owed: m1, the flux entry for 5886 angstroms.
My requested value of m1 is 14.92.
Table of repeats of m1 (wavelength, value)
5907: 14.38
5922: 14.62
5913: 14.66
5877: 13.98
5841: 15.43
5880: 13.98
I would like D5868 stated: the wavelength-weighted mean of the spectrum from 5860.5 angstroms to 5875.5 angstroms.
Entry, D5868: 14.1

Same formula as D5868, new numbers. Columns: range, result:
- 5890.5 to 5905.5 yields 14.9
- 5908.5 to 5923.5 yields 14.6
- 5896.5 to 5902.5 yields 14.9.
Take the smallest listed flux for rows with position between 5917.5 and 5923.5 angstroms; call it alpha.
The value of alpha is 14.61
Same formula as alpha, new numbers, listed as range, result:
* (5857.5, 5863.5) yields 13.46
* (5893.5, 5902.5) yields 14.75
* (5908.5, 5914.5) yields 14.48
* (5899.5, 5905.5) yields 14.47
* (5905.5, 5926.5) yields 14.38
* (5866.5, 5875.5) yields 14.24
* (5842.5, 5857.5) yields 13.92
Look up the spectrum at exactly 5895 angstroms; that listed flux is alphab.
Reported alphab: 15.12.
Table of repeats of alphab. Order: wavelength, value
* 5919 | 14.61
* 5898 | 15.08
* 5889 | 15.15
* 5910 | 14.48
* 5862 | 13.46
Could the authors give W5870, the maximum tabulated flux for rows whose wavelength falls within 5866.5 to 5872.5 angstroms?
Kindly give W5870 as 14.53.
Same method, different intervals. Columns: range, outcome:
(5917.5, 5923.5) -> 14.62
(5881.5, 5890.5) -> 15.15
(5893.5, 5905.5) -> 15.12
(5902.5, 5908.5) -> 14.47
